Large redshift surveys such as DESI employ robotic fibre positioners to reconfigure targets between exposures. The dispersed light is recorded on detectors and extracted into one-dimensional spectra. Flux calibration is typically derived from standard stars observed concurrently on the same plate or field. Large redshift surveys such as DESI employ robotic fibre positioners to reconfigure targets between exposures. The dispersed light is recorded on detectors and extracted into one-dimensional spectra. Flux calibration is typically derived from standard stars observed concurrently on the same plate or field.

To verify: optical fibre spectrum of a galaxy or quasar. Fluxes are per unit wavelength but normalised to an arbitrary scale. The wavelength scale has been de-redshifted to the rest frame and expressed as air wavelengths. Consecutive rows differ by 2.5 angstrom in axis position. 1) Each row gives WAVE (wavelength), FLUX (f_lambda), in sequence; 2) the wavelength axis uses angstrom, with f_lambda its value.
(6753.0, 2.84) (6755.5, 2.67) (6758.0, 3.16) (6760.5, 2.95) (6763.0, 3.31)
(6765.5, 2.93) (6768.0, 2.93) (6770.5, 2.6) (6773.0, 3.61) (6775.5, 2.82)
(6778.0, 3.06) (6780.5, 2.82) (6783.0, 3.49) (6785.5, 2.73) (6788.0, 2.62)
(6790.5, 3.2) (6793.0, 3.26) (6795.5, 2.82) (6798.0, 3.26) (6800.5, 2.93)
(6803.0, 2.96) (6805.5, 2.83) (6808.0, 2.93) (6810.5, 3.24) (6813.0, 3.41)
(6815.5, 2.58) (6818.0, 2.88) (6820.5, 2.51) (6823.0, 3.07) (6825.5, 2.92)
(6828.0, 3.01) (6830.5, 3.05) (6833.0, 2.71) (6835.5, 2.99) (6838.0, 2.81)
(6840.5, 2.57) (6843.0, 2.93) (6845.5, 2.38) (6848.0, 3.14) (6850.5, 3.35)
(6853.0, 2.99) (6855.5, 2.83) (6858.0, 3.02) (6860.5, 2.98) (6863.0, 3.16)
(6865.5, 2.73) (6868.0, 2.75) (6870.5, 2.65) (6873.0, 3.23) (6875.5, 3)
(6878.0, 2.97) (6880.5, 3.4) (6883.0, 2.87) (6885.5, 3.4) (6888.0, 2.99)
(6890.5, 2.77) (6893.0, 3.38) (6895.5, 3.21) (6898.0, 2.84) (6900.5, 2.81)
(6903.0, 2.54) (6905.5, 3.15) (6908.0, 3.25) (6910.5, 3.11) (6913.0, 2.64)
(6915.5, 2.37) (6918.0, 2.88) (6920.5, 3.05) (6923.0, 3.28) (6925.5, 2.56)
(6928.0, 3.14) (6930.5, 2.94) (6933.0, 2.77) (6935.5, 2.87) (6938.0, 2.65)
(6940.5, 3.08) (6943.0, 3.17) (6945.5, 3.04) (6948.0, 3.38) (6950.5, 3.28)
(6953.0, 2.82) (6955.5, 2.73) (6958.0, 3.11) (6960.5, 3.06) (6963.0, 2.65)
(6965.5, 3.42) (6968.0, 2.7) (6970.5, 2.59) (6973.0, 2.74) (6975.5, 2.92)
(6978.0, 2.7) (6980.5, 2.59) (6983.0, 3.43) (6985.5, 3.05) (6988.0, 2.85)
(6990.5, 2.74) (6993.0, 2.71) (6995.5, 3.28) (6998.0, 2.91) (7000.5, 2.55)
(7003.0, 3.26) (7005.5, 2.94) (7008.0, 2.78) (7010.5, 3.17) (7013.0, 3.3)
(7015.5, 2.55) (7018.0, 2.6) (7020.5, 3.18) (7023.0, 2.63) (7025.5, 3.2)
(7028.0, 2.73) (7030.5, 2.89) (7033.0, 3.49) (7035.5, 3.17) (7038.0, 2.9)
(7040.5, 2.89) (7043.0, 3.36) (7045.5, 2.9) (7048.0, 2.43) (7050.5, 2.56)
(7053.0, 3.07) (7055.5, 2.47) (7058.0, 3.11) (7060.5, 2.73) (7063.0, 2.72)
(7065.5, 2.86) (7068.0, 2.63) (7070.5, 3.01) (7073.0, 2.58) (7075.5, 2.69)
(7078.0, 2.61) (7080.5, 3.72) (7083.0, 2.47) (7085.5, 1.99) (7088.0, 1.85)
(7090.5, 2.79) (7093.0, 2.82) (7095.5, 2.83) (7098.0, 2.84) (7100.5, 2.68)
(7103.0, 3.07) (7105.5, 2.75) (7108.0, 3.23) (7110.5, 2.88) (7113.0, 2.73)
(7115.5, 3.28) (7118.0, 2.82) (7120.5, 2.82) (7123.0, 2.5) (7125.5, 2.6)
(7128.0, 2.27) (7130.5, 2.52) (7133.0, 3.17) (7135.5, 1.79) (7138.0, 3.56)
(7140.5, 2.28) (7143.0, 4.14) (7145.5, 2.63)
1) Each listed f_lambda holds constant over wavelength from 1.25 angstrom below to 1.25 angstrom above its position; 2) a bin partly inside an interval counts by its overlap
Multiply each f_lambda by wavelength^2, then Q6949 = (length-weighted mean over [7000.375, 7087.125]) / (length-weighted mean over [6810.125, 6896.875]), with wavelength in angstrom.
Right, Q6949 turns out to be 1.02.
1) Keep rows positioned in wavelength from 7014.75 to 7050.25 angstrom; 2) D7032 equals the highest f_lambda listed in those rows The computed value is 3.49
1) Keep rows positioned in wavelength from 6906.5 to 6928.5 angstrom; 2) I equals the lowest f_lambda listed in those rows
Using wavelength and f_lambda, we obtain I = 2.37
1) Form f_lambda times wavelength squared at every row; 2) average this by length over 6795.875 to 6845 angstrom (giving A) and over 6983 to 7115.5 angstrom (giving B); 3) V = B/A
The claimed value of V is 1.05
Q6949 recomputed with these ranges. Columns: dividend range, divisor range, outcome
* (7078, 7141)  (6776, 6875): 1.01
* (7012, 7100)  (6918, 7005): 0.98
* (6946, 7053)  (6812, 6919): 1.04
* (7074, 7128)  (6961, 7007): 0.98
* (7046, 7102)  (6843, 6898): 0.96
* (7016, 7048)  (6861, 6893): 1.03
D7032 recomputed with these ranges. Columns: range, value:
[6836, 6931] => 3.4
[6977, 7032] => 3.43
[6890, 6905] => 3.38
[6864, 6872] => 2.75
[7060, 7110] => 3.72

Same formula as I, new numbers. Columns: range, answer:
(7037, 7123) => 1.85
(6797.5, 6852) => 2.38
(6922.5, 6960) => 2.56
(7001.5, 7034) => 2.55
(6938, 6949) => 2.65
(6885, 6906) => 2.54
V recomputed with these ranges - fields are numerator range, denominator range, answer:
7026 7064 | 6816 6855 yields 1.07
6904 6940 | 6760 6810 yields 1.01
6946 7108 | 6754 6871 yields 1.03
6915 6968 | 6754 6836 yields 1.04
